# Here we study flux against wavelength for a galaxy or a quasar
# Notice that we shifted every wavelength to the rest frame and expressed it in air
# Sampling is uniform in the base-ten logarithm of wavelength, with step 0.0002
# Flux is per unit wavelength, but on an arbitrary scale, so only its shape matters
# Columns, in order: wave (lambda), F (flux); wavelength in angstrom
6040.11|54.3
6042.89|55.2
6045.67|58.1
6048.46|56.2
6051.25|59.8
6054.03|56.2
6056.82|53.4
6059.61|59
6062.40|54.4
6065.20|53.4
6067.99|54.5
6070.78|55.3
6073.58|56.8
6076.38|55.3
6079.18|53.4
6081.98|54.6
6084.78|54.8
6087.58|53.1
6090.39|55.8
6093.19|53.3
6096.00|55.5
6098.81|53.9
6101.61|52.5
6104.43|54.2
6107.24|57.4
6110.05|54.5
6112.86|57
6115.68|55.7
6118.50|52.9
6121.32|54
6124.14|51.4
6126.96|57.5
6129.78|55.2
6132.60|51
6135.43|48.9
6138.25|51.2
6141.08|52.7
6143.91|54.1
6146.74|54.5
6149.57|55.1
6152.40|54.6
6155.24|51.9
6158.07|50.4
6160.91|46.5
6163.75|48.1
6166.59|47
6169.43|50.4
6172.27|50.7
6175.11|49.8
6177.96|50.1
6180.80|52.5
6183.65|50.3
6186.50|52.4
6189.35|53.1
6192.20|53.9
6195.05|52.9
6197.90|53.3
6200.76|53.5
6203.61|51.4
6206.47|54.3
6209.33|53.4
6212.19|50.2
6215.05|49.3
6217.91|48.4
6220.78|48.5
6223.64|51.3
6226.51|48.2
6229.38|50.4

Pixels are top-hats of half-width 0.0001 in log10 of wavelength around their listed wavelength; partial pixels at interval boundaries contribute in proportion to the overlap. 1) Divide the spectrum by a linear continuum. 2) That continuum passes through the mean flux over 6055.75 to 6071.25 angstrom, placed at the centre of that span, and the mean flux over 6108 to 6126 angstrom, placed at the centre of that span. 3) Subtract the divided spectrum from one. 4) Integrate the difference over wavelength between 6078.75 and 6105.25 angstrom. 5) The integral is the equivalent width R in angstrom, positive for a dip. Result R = 0.3 angstrom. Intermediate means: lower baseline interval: 55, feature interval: 54.1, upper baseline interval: 54.4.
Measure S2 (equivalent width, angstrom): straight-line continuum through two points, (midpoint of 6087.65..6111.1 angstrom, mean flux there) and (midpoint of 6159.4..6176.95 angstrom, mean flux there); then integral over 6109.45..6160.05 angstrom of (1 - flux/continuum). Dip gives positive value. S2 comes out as -1.8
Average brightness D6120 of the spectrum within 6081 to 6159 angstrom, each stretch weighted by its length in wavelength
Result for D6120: 53.9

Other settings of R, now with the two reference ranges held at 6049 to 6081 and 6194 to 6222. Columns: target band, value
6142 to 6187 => 1.4 angstrom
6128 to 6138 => 0.3 angstrom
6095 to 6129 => -0.3 angstrom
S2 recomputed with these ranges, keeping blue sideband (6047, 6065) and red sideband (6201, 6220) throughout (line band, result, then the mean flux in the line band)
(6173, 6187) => 0.3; 50.9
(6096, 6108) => 0.1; 54.5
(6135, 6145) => 0.3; 51.9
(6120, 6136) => 0.2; 53.2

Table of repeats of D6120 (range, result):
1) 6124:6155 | 53.3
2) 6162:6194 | 50.7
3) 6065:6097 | 54.7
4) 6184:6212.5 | 52.9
